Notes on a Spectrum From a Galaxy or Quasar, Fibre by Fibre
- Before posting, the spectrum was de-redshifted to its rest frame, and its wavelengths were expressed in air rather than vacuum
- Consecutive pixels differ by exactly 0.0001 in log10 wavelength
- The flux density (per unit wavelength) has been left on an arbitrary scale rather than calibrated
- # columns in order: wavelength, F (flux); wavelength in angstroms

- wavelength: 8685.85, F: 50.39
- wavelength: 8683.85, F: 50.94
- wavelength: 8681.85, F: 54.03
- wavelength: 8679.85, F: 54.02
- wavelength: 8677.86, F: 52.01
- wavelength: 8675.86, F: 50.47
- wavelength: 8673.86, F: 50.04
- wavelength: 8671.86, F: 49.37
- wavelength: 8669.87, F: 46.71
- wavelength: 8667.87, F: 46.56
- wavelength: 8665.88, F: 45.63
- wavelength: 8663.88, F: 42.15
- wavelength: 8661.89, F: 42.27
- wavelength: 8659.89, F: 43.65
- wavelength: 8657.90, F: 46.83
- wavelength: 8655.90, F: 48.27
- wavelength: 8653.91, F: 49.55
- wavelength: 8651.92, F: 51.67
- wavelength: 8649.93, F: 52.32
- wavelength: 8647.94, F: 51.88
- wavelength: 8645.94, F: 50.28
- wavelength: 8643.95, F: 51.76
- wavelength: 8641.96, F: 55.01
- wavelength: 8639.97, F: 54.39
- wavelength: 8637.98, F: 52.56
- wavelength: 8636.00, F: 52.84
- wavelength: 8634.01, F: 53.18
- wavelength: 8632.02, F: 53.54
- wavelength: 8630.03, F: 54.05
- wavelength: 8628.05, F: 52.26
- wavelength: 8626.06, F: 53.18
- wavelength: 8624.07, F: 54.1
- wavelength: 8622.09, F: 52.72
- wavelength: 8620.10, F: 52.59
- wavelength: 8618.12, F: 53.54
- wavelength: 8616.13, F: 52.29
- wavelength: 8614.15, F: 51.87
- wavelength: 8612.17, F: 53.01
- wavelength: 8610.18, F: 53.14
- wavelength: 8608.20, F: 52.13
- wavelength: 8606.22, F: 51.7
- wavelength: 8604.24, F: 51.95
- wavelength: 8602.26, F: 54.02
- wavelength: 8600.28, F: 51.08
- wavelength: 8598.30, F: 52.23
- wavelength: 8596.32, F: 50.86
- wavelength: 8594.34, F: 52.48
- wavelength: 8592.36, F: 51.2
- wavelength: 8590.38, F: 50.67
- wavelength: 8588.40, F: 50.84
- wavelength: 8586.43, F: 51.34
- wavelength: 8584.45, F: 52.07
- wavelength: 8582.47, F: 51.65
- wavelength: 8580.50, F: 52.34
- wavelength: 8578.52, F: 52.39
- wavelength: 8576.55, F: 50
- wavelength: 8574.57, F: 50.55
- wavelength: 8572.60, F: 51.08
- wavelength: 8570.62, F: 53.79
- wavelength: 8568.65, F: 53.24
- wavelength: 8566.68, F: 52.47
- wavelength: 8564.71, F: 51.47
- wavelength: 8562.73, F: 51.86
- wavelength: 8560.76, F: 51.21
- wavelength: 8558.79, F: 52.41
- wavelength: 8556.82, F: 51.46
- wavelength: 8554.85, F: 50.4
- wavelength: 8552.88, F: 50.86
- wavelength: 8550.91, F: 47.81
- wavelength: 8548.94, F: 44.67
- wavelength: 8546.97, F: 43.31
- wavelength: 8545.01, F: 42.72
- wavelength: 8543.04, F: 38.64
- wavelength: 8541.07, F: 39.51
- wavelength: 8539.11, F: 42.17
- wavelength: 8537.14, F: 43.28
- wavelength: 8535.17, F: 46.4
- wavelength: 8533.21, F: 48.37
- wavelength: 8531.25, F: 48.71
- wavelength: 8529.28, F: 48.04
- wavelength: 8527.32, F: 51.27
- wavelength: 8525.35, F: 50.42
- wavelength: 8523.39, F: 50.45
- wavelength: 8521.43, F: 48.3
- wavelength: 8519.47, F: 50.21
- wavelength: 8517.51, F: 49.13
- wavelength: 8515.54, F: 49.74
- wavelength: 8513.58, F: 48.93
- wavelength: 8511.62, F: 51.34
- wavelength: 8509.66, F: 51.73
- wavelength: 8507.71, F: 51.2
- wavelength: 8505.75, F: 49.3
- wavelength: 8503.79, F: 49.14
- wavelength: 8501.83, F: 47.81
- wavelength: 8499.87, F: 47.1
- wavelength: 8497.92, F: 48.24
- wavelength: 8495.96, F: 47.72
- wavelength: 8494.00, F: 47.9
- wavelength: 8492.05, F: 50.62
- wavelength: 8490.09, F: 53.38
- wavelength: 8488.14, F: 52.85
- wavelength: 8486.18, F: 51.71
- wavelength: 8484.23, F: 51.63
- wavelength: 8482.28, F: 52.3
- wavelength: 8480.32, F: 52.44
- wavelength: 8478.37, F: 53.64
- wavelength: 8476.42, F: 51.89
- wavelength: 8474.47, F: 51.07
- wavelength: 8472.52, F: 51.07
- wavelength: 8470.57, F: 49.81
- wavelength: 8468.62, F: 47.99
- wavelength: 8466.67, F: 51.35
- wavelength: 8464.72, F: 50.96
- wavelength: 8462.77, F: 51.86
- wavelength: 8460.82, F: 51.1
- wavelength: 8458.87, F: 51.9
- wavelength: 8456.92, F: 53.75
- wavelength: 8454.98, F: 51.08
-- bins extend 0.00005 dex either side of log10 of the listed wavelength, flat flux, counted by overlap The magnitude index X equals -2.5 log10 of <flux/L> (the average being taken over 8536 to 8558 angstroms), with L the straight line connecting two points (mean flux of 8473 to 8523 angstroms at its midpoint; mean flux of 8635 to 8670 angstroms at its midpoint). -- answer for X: 0.11 mag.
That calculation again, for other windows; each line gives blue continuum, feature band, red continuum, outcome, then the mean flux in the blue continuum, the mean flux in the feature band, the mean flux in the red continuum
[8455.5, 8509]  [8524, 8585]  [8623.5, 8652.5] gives 0.06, 50.7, 48.8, 52.9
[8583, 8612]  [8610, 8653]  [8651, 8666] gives -0.09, 51.9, 52.8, 46.2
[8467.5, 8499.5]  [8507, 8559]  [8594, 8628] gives 0.08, 50.8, 47.8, 52.5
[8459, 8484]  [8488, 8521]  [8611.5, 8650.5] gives 0.04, 51.3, 49.7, 52.9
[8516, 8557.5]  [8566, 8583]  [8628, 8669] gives -0.09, 47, 52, 50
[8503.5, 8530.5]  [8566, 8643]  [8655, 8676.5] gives -0.10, 49.9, 52.4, 46.5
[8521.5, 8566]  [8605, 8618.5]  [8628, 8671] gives -0.07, 47.6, 52.5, 49.8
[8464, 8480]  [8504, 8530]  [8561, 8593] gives 0.03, 51.1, 50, 51.7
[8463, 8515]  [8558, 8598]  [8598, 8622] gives 0.01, 50.5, 51.7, 52.5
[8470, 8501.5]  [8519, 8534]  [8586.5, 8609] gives 0.04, 50.8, 49.5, 51.7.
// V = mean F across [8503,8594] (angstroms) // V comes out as 49.3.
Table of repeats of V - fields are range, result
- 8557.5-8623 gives 52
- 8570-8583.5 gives 51.6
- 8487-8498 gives 50.3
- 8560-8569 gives 52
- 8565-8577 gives 51.9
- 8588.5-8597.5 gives 51.2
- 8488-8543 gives 48.5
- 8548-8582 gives 51.1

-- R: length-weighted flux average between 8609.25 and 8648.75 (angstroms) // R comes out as 52.9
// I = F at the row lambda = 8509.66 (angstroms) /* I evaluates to 51.73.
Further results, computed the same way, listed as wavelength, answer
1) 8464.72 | 50.96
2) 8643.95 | 51.76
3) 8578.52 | 52.39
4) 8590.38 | 50.67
